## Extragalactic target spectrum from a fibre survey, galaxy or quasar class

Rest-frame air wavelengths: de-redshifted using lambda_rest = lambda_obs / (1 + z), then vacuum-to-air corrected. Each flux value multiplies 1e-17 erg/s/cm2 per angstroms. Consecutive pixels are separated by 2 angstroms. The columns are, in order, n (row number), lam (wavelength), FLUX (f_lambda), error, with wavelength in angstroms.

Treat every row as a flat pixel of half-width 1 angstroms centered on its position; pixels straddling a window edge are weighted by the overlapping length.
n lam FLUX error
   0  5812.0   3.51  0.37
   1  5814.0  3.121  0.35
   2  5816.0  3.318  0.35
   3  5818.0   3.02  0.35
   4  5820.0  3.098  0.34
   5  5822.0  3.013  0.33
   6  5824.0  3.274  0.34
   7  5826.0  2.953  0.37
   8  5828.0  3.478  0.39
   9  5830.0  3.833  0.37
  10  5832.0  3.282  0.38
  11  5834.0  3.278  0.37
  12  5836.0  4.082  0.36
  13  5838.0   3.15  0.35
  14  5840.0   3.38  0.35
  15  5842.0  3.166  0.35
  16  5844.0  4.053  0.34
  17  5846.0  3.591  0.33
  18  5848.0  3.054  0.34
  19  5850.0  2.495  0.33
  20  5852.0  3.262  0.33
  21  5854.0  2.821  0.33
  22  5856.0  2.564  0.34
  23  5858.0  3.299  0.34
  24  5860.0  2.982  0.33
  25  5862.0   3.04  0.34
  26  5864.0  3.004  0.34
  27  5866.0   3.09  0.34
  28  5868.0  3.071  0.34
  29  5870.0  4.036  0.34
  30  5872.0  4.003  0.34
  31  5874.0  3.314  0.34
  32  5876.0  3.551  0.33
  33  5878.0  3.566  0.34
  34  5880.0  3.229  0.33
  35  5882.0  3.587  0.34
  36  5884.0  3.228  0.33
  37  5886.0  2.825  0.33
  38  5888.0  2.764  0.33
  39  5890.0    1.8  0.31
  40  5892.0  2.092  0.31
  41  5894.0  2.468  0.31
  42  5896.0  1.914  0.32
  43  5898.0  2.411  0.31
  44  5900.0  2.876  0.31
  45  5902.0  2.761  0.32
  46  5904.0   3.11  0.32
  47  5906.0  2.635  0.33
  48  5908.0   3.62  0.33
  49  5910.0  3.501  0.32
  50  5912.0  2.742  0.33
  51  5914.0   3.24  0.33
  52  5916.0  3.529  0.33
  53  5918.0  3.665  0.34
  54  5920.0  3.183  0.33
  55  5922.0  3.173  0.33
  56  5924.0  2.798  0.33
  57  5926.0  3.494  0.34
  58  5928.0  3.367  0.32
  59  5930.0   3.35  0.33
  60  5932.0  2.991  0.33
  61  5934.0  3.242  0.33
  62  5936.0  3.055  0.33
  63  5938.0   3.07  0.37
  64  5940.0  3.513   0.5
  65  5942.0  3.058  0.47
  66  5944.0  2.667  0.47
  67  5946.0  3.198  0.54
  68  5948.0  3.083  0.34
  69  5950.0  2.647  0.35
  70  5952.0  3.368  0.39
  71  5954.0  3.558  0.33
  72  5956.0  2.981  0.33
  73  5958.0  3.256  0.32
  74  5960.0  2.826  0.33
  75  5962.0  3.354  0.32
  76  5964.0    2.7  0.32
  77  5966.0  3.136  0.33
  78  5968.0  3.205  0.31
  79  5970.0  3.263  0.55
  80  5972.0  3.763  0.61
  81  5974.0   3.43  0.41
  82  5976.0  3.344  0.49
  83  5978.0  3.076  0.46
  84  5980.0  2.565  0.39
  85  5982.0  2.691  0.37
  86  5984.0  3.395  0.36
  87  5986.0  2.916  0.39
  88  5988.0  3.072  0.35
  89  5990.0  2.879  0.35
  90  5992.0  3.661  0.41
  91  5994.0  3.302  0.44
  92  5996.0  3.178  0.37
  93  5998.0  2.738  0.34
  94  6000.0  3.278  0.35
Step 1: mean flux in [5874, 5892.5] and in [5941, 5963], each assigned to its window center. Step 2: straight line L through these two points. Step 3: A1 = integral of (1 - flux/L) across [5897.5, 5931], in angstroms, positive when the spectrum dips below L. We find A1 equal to -1.2 angstroms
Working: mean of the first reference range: 3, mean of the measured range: 3.16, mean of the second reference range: 3.09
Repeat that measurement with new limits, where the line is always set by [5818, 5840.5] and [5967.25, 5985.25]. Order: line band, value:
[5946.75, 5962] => 0.4 angstroms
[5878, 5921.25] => 4.4 angstroms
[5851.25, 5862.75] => 1.1 angstroms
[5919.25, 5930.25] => 0.1 angstroms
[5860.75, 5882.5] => -0.7 angstroms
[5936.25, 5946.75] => 0.4 angstroms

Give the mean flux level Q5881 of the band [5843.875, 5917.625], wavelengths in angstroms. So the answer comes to 3.05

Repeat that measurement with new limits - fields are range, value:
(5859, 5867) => 3.03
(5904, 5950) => 3.18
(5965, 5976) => 3.36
